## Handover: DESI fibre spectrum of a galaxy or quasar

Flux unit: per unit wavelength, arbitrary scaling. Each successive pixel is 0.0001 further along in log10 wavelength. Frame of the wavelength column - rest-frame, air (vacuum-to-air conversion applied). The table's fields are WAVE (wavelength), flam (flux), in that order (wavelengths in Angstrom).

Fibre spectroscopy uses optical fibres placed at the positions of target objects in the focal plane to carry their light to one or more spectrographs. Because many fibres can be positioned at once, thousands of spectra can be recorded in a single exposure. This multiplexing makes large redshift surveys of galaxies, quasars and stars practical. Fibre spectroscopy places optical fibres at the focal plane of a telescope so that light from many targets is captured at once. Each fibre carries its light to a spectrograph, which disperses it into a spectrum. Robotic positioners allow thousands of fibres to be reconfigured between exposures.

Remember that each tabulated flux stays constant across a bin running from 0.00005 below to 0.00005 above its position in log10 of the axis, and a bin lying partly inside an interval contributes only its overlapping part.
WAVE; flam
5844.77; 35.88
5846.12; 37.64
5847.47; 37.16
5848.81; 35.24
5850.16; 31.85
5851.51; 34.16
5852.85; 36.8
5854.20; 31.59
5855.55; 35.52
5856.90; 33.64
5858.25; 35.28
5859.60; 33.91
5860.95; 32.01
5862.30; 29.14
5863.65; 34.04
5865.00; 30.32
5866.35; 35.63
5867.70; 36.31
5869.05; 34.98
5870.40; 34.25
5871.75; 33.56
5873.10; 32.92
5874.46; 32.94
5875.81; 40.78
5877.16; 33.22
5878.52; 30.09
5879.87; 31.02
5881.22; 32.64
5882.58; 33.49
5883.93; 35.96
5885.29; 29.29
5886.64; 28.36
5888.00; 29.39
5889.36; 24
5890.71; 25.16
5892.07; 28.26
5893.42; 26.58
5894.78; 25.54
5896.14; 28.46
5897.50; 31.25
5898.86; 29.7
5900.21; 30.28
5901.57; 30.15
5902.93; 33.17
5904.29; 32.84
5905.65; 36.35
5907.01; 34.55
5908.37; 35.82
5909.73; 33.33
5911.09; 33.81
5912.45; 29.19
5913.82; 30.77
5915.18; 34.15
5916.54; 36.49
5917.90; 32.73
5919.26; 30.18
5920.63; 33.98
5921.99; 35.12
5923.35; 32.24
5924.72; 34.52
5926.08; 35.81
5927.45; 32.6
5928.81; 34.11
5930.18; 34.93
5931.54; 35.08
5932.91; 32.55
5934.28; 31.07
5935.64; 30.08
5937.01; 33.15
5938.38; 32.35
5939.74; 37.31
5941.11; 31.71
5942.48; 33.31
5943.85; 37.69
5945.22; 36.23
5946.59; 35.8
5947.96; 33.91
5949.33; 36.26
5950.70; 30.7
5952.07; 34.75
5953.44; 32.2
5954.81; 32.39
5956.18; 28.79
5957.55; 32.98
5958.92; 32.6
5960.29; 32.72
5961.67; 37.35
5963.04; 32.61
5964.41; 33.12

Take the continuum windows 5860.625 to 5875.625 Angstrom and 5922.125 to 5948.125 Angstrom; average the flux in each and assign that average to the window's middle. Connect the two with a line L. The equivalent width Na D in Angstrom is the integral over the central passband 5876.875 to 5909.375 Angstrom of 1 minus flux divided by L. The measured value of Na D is 3.0 Angstrom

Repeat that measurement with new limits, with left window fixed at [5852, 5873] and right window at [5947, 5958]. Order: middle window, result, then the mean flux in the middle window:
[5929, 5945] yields -0.3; 33.6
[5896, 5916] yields 0.6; 32.4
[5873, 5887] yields 0.3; 32.9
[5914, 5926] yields -0.2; 33.7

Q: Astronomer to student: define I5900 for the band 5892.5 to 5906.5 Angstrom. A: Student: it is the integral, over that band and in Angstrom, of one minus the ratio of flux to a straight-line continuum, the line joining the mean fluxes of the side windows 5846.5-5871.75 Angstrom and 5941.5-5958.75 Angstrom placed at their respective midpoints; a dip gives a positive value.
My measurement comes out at 1.42 Angstrom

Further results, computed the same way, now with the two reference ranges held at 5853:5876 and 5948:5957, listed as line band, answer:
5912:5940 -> -0.2 Angstrom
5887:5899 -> 2.1 Angstrom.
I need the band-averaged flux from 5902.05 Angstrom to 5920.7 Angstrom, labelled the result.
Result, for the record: 33.3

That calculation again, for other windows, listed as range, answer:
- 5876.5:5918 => 31.1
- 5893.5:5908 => 31.1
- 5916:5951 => 33.9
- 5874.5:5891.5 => 31.2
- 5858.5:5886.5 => 33.3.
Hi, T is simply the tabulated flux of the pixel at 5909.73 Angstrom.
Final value 33.33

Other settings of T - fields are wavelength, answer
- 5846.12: 37.64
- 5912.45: 29.19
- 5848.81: 35.24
